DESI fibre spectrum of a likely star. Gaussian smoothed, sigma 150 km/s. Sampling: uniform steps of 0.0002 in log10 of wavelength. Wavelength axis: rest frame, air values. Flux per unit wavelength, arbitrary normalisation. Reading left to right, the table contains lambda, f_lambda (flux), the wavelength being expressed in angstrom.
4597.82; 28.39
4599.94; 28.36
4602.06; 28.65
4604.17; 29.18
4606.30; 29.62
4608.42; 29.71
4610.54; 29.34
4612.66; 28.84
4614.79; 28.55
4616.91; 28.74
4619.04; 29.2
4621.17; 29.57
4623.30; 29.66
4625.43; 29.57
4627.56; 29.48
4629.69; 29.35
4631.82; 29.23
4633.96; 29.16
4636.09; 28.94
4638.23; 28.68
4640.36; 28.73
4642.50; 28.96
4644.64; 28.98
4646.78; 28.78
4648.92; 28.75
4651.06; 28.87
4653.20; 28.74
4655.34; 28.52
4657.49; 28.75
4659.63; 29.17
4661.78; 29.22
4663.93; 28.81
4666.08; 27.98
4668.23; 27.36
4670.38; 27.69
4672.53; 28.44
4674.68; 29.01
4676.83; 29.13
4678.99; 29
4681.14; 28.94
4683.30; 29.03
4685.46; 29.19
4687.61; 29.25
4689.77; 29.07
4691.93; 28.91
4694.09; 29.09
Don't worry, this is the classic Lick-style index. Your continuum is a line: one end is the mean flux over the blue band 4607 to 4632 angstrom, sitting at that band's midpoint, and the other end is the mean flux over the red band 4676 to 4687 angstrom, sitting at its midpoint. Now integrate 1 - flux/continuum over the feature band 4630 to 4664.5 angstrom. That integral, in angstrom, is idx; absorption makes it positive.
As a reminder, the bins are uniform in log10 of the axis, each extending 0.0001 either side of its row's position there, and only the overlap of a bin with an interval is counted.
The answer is 0.3 angstrom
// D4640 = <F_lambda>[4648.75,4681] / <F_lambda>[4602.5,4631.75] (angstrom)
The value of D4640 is 0.98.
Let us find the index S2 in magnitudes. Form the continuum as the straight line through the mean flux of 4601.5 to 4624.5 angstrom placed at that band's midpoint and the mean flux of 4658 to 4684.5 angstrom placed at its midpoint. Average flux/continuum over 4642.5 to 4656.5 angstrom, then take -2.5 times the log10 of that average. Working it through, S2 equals 0.00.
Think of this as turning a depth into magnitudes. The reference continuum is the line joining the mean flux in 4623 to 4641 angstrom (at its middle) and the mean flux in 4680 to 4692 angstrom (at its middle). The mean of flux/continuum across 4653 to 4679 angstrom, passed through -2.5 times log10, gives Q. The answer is 0.02 mag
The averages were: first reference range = 29.2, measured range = 28.6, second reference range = 29.1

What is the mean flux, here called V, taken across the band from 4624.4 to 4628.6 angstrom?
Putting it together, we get 29.5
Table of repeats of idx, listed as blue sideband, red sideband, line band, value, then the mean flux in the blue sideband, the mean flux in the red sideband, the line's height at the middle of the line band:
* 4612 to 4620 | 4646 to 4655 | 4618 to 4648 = -0.37 angstrom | 28.8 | 28.8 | 28.8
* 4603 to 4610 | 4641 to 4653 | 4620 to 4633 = -0.13 angstrom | 29.5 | 28.9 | 29.2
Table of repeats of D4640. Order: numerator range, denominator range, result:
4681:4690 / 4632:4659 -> 1.01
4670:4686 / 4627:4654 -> 1.00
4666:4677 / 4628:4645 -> 0.97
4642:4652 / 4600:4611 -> 0.99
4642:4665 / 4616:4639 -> 0.99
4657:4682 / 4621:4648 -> 0.98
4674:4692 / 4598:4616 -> 1.00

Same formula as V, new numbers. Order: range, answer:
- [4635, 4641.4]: 28.8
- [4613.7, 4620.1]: 28.8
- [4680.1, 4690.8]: 29.1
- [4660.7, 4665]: 29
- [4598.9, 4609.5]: 29.1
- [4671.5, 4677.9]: 28.9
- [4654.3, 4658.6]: 28.6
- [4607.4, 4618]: 29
